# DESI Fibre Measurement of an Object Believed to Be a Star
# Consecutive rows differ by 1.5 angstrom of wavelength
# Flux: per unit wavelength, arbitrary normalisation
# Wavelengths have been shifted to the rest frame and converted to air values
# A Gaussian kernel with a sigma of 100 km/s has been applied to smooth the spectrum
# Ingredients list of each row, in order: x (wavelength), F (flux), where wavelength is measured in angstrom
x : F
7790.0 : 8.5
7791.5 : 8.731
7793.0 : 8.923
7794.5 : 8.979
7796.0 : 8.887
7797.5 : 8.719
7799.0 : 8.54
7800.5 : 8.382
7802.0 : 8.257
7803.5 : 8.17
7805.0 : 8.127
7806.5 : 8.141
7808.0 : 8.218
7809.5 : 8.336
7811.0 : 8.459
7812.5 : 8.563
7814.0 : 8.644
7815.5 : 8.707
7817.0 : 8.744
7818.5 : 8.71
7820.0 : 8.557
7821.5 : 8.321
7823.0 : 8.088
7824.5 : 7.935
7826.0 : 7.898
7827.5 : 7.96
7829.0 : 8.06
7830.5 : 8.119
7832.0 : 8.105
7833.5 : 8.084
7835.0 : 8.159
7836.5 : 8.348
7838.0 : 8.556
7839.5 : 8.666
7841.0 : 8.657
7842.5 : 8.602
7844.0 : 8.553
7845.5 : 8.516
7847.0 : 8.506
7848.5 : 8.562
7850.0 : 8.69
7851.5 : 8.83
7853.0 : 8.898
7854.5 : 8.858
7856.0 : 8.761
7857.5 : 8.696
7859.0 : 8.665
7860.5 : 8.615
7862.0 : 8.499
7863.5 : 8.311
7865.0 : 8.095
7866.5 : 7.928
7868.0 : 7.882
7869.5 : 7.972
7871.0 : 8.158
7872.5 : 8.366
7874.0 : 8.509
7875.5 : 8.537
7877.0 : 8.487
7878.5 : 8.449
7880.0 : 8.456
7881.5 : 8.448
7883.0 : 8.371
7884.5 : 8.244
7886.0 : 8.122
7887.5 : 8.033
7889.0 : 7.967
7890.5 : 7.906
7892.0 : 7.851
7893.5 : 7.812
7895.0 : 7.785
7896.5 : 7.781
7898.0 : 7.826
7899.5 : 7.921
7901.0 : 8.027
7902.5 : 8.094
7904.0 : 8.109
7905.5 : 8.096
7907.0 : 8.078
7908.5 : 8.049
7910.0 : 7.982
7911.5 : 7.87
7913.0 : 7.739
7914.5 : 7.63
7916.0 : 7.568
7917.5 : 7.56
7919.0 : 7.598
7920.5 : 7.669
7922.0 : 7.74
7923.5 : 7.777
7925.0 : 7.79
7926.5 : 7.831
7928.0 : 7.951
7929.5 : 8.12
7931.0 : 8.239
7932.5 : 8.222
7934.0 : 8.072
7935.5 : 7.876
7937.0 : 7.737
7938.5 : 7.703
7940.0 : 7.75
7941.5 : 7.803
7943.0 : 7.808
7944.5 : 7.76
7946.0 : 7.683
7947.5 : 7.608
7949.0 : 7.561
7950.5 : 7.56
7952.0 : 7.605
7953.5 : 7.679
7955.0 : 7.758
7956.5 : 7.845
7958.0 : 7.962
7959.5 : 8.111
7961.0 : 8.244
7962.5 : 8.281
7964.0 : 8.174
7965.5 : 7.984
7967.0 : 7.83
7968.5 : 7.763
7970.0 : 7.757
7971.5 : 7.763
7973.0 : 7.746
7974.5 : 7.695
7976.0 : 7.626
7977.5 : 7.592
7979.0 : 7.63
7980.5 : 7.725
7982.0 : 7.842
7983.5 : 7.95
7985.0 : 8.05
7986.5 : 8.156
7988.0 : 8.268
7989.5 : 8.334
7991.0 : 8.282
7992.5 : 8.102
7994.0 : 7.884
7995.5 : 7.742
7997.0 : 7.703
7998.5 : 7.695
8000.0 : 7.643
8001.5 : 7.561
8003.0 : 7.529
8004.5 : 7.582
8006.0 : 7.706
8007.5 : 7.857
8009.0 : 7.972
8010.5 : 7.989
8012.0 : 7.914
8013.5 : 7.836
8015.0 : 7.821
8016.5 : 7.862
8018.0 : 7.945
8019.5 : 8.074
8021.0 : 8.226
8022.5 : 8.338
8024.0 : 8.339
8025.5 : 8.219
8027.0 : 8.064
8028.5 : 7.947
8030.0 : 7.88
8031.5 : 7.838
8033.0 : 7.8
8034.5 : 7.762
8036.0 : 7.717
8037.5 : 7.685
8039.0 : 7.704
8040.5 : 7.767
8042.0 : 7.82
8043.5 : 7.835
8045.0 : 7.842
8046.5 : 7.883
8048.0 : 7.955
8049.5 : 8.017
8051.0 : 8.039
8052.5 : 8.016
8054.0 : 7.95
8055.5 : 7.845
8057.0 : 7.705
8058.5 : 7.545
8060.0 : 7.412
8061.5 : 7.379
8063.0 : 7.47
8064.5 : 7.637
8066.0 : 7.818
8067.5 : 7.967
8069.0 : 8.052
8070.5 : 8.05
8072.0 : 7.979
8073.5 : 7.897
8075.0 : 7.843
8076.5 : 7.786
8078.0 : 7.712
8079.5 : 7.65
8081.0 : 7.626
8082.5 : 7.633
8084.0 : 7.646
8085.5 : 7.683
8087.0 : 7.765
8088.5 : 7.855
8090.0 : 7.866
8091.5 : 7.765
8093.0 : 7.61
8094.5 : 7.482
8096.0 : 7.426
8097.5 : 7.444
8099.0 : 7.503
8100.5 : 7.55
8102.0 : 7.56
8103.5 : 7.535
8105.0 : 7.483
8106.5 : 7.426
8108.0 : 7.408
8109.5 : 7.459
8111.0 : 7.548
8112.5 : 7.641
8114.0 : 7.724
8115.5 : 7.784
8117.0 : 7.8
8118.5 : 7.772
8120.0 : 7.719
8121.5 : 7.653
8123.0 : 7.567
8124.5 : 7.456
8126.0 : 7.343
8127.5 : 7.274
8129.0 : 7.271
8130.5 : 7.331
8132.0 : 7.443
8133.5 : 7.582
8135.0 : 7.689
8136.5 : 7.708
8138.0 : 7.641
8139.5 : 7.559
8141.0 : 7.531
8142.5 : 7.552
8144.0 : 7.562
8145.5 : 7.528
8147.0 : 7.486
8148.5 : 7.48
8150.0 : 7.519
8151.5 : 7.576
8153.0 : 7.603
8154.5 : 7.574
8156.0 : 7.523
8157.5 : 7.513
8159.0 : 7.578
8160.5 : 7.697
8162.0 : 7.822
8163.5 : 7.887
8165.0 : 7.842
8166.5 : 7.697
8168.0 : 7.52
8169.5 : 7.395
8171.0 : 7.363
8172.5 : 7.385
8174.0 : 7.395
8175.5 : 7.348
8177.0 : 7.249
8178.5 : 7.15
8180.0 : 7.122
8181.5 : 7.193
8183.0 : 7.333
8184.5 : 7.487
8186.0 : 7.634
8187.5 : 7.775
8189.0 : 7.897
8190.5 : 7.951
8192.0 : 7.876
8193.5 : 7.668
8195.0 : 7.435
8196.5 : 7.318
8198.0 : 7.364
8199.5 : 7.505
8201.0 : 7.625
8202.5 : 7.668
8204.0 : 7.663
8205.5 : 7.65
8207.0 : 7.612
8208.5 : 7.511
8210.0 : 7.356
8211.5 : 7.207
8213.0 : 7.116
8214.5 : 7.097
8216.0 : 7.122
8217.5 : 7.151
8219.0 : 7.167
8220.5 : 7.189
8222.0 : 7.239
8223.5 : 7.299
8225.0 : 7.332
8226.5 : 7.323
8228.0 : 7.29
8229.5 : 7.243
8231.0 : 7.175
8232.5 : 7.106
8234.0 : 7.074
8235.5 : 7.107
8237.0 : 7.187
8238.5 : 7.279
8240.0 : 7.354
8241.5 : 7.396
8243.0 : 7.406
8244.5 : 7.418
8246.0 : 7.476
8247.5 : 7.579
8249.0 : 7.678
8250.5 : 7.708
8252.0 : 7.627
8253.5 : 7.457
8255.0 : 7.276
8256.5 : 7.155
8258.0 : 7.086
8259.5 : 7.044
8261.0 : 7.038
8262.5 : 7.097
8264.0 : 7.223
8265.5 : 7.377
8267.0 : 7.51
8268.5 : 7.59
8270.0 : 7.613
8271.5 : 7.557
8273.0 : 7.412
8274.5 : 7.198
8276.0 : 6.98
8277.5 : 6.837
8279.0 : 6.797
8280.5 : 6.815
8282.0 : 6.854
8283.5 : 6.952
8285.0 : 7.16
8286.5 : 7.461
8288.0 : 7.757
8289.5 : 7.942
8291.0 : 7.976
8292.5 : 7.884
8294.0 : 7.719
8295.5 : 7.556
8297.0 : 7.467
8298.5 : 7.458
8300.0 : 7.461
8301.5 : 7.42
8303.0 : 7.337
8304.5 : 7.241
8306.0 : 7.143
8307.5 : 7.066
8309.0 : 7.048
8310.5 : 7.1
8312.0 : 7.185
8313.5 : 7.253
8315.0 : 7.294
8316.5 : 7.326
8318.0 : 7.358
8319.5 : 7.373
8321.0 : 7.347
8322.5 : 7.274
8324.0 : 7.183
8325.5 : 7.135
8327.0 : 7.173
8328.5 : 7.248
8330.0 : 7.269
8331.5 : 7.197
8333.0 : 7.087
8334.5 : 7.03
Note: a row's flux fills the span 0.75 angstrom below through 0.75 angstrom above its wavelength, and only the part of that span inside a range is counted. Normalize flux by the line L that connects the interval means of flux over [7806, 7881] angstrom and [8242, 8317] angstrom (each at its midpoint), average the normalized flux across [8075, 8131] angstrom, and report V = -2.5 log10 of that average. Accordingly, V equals 0.03 mag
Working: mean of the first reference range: 8.41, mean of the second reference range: 7.34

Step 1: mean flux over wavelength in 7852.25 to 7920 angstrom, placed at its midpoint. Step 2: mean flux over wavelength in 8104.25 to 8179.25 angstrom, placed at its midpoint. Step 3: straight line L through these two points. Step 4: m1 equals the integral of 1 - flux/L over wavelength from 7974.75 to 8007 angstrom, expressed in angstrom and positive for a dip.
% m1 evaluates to 0.3 angstrom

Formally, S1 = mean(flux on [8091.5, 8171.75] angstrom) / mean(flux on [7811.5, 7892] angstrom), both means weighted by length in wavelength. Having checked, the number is 0.9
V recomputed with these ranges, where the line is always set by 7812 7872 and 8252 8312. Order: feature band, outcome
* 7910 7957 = 0.055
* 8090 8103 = 0.030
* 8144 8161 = 0.012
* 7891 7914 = 0.044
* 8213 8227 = 0.039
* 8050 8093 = 0.009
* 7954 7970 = 0.018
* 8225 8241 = 0.031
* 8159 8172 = -0.006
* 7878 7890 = 0.007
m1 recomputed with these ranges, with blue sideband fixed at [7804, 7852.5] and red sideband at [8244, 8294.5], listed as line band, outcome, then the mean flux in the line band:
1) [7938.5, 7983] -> 1.55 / 7.8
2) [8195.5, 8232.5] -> 0.74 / 7.34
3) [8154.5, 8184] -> 0.45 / 7.48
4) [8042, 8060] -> 0.03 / 7.85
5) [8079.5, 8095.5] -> 0.20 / 7.69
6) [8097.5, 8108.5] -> 0.36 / 7.49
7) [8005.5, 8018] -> 0.13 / 7.88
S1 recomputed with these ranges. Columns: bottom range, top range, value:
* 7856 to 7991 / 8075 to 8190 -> 0.95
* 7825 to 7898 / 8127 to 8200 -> 0.91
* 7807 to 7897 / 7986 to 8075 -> 0.94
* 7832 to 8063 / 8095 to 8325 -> 0.93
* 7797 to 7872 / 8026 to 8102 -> 0.92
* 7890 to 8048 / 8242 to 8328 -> 0.93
